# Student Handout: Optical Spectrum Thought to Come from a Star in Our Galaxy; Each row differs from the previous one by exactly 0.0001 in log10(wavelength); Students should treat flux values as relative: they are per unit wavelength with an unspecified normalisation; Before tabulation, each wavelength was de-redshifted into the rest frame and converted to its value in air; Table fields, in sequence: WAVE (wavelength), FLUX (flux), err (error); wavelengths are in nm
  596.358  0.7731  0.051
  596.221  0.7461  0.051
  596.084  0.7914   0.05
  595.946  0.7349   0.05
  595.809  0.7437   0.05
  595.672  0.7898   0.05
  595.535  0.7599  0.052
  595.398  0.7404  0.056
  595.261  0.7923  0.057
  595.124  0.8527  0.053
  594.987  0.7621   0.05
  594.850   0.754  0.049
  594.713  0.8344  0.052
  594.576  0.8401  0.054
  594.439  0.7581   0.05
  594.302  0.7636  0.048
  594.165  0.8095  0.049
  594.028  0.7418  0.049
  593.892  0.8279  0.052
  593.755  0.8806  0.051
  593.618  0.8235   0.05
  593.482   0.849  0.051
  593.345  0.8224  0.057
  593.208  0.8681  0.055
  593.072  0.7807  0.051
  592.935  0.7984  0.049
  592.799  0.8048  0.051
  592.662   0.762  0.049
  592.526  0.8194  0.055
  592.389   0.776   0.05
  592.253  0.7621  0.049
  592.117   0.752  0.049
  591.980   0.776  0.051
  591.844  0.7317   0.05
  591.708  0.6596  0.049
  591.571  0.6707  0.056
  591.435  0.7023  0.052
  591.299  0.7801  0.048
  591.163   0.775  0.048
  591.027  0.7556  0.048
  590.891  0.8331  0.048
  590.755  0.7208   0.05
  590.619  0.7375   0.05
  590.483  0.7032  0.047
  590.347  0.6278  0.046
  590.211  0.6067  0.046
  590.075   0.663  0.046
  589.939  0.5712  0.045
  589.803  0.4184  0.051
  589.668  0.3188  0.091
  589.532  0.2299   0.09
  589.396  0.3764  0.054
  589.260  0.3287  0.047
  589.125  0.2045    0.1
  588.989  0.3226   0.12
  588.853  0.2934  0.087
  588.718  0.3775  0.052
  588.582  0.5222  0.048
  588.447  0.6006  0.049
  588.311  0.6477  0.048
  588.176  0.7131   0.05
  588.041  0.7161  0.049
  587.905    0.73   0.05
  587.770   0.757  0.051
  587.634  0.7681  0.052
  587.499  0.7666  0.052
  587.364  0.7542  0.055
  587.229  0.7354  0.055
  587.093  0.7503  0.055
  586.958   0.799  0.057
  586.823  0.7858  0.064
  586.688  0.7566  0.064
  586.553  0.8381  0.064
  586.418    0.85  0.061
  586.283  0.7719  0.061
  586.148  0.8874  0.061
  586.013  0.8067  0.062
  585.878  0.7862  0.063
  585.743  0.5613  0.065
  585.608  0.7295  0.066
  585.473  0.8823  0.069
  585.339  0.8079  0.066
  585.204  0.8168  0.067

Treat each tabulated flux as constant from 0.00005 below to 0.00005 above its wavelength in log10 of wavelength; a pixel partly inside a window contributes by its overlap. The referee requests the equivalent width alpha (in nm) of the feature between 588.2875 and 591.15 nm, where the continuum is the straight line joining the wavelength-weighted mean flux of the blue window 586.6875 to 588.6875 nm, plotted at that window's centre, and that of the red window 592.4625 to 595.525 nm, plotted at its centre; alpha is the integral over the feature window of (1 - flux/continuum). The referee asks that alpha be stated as 0.86 nm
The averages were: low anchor 0.712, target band 0.52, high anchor 0.803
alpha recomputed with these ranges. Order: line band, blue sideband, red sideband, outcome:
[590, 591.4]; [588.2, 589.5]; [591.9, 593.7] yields -0.29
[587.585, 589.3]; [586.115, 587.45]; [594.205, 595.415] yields 0.55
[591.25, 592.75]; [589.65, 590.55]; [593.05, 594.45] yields -0.10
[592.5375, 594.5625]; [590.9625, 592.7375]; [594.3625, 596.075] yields -0.12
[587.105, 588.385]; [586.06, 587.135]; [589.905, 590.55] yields 0.04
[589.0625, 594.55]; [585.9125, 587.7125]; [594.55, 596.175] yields 0.65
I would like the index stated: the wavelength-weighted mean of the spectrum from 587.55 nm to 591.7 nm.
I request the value 0.584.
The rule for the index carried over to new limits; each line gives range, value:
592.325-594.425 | 0.807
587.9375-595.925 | 0.685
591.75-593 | 0.774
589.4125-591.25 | 0.608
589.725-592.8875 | 0.713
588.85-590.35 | 0.409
